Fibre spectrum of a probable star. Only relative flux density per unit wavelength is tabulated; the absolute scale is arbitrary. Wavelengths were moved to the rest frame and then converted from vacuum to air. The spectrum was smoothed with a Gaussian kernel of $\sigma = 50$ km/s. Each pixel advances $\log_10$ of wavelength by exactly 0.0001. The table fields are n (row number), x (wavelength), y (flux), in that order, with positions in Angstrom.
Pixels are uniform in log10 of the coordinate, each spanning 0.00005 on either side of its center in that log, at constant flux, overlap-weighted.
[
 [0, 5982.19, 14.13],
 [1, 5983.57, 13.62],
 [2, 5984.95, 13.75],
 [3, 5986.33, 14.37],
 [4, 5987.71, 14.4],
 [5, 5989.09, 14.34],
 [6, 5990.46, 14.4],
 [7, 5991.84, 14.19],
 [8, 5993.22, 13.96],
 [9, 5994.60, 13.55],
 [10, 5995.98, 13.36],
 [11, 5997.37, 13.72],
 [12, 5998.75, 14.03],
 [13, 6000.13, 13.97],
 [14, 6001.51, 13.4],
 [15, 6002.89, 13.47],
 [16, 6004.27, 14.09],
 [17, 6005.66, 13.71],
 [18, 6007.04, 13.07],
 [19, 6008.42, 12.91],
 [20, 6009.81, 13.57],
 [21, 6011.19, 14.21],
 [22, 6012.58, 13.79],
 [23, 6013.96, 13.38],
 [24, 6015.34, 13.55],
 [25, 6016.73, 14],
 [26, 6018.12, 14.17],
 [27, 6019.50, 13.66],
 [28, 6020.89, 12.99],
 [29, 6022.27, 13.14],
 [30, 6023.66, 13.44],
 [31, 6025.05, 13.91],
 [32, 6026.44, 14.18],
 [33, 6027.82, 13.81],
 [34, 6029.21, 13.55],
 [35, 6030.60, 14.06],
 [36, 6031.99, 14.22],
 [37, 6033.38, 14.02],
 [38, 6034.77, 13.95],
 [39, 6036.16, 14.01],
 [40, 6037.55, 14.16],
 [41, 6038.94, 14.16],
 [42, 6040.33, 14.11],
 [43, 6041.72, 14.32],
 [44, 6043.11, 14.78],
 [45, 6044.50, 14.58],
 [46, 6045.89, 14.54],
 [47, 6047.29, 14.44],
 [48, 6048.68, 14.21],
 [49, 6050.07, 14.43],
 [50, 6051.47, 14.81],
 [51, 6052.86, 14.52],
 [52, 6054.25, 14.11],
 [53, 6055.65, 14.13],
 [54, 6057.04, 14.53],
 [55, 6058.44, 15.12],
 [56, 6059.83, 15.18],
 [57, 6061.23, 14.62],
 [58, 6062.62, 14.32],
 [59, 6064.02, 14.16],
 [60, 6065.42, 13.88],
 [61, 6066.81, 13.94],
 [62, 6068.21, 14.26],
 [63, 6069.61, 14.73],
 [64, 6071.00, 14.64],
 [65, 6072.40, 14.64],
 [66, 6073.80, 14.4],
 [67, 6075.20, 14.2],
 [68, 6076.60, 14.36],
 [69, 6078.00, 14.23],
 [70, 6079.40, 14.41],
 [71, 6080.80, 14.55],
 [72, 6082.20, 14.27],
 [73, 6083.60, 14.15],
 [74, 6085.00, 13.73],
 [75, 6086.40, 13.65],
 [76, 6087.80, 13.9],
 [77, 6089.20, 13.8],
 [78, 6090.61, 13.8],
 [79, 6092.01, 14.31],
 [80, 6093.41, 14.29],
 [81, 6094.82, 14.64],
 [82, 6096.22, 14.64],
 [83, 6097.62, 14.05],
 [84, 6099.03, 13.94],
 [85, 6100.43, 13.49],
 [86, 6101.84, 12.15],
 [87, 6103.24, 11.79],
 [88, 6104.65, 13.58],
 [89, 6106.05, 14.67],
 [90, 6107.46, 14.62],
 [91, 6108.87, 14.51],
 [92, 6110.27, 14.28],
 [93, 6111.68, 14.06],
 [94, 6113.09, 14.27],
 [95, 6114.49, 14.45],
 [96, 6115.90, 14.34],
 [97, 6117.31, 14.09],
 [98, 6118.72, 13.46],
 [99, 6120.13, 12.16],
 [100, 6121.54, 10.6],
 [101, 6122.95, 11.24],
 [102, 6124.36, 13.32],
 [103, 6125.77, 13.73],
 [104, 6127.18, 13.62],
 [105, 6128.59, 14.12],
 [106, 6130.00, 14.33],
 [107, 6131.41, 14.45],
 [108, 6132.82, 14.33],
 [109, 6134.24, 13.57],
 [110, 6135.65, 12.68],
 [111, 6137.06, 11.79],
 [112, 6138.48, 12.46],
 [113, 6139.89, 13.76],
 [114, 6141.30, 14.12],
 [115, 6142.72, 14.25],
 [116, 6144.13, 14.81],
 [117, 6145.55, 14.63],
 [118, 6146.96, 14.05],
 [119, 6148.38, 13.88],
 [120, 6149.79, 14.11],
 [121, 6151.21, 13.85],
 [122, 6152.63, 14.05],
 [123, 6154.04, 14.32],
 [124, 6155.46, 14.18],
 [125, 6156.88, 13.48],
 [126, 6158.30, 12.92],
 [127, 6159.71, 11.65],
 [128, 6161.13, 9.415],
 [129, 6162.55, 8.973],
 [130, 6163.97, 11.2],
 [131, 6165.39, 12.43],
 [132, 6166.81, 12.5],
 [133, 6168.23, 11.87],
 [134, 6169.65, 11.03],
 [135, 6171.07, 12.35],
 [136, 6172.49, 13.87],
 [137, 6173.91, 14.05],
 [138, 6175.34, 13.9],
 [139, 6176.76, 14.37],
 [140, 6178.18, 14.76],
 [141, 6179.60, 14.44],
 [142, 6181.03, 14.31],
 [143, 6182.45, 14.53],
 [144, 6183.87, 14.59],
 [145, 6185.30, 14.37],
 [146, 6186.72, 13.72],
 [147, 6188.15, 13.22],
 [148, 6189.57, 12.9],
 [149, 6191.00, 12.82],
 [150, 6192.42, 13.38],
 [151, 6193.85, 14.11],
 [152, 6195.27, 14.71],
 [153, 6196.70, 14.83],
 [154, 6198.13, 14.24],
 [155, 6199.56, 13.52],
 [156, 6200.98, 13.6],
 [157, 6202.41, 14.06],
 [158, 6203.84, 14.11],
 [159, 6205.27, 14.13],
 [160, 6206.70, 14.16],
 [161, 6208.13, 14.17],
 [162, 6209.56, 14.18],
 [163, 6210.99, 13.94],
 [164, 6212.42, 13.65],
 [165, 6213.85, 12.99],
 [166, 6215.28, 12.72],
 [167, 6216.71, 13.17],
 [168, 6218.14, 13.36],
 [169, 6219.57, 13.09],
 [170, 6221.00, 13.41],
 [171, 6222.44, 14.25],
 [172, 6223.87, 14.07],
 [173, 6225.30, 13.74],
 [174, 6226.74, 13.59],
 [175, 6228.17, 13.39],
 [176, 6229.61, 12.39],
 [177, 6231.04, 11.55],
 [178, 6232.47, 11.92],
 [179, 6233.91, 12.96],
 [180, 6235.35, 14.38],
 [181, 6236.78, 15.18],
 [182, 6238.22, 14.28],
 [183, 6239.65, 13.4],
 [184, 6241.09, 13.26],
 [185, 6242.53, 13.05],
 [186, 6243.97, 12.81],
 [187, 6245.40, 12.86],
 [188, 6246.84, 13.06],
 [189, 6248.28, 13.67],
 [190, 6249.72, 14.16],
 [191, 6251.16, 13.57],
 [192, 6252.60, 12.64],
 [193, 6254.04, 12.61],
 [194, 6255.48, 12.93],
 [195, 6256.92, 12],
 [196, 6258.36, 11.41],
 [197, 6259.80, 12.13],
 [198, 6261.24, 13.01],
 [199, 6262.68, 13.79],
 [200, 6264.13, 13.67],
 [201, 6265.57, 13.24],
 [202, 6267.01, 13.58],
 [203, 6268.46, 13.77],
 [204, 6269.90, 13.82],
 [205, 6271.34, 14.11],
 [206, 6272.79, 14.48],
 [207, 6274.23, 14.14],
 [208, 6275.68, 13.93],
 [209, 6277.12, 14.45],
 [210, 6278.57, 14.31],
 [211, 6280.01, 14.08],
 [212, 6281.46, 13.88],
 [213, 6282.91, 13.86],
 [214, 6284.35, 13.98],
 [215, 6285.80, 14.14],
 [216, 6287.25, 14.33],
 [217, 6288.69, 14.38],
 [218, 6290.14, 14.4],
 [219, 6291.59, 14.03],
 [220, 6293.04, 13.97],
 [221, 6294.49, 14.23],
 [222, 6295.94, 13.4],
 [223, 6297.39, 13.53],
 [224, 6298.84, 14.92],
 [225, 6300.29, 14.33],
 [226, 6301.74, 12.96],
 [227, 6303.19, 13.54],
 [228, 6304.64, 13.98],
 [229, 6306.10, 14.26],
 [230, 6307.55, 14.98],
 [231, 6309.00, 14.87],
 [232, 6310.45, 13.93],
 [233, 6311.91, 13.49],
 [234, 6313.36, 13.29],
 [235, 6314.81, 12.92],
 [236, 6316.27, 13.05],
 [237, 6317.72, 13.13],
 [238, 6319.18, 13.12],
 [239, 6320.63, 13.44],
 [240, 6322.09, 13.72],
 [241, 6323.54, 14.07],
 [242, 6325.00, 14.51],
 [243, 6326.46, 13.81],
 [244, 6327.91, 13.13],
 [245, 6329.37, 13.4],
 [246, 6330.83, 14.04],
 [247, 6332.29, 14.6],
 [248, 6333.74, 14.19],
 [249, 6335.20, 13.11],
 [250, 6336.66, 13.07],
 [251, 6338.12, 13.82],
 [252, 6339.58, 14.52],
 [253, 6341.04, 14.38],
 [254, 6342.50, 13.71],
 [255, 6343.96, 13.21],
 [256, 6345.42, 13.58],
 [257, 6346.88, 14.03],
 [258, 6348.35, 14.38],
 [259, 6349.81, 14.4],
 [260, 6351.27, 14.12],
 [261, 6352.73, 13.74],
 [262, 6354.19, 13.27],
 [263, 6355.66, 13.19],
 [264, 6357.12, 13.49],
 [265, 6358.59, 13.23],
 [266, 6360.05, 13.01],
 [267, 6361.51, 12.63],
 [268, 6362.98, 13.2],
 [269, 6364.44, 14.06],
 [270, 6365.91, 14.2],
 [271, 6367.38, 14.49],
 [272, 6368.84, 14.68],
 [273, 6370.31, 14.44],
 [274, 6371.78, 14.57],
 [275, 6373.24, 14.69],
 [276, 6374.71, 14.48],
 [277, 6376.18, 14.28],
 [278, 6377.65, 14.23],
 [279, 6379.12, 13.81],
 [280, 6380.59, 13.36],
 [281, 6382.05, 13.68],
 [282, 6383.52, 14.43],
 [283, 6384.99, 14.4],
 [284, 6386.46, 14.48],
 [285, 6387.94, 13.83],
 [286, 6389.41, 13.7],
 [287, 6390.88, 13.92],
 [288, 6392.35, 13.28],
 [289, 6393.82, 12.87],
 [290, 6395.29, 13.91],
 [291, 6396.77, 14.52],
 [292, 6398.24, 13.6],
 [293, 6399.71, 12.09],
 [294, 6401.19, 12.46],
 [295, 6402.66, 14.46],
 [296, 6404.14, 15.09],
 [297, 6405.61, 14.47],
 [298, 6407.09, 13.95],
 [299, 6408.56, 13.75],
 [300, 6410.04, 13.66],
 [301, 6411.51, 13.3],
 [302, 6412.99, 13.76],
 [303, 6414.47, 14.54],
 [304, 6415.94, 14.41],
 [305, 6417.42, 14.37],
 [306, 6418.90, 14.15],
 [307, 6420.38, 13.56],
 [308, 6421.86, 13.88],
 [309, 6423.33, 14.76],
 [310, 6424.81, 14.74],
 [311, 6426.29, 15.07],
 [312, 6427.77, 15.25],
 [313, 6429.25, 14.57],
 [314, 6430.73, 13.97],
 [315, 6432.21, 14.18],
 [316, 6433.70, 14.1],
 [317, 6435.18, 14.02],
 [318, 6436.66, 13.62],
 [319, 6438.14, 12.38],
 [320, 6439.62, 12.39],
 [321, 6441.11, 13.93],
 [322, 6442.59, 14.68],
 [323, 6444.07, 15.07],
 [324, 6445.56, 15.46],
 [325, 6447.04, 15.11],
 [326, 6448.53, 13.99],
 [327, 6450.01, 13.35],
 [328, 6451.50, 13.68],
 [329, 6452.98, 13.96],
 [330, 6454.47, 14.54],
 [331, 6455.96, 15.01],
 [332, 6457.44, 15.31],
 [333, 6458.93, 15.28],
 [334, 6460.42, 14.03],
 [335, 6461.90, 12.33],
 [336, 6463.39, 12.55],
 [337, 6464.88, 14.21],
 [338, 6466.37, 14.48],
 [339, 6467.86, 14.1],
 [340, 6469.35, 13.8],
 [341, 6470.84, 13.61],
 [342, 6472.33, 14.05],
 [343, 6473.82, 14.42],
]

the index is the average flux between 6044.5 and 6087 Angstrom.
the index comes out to 14.4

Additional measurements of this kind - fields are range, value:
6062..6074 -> 14.3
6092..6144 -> 13.6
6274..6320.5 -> 13.9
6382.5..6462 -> 14.1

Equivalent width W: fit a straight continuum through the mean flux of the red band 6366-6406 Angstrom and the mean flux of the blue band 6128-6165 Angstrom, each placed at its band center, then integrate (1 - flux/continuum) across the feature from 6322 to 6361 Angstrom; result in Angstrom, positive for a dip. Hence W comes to 0.3 Angstrom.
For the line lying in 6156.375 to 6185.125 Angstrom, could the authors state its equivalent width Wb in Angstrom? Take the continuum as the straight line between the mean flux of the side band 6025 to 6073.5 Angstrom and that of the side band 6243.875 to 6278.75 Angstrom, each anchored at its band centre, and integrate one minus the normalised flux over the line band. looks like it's 1.9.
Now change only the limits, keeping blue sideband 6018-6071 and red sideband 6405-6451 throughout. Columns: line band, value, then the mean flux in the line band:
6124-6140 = 0.76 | 13.5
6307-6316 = 0.20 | 13.8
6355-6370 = 0.54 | 13.6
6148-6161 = 0.71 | 13.4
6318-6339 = 0.66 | 13.7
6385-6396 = 0.30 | 13.8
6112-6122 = 0.53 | 13.4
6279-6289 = 0.05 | 14.1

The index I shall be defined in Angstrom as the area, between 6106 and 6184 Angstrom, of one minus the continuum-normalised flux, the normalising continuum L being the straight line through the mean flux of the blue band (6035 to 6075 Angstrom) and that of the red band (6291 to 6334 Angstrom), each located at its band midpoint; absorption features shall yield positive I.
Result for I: 4.4 Angstrom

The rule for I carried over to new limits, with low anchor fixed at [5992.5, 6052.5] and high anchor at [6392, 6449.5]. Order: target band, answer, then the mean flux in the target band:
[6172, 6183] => -0.3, 14.3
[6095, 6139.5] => 1.3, 13.5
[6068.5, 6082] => -0.5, 14.4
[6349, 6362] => 0.5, 13.5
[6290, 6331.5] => 0.6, 13.8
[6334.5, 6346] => 0.3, 13.7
